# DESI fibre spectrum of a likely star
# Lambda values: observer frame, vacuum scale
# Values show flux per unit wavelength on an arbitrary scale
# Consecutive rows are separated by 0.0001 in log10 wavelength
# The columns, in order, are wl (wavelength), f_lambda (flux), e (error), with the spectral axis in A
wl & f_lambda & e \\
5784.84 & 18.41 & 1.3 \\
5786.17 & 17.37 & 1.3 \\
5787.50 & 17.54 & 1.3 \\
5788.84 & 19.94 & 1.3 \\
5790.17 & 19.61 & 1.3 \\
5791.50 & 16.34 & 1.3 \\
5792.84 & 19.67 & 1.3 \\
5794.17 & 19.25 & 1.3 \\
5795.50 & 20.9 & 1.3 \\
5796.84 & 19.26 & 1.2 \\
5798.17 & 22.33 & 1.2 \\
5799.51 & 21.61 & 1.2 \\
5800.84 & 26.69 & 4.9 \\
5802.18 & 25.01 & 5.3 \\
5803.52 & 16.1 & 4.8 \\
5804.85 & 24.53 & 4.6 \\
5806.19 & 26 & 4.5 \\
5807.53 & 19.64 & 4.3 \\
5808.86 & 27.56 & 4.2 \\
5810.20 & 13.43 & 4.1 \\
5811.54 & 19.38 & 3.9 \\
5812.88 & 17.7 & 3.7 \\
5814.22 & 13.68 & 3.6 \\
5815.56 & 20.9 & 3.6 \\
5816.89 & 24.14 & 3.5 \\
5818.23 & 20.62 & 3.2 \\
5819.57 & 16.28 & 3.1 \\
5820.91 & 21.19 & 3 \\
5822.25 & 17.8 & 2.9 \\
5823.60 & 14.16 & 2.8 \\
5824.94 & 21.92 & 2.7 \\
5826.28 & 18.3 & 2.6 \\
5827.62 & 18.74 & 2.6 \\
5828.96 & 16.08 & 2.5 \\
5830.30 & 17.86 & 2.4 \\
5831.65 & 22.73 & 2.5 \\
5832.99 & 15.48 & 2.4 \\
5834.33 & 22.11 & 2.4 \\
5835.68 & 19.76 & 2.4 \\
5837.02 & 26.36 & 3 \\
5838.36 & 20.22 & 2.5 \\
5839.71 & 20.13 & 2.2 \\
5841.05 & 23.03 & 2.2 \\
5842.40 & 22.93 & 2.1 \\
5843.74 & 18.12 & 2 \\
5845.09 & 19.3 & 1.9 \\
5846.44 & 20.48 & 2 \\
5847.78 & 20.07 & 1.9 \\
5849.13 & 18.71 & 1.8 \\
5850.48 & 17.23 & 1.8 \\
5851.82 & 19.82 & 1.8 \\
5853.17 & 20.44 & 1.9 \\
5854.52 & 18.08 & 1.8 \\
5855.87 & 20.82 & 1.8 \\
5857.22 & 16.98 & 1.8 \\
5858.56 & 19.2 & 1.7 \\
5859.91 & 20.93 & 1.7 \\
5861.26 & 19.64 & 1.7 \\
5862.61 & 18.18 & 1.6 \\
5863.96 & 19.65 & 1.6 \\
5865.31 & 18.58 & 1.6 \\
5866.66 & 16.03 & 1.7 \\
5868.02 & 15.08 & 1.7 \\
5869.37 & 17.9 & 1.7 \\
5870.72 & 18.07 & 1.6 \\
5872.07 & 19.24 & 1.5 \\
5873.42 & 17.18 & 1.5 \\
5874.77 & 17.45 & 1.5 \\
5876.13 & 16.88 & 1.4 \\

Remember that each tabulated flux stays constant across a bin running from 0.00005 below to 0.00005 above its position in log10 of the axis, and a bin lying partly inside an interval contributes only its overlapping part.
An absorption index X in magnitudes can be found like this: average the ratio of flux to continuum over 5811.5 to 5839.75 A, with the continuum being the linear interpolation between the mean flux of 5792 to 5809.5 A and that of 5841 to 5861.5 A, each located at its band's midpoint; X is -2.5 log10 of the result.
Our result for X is 0.08 mag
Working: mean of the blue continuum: 22.1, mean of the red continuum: 19.6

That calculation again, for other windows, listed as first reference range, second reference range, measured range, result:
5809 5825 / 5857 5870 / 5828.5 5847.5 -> -0.11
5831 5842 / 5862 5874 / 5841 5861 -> 0.00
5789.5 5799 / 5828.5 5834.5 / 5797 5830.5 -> -0.05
